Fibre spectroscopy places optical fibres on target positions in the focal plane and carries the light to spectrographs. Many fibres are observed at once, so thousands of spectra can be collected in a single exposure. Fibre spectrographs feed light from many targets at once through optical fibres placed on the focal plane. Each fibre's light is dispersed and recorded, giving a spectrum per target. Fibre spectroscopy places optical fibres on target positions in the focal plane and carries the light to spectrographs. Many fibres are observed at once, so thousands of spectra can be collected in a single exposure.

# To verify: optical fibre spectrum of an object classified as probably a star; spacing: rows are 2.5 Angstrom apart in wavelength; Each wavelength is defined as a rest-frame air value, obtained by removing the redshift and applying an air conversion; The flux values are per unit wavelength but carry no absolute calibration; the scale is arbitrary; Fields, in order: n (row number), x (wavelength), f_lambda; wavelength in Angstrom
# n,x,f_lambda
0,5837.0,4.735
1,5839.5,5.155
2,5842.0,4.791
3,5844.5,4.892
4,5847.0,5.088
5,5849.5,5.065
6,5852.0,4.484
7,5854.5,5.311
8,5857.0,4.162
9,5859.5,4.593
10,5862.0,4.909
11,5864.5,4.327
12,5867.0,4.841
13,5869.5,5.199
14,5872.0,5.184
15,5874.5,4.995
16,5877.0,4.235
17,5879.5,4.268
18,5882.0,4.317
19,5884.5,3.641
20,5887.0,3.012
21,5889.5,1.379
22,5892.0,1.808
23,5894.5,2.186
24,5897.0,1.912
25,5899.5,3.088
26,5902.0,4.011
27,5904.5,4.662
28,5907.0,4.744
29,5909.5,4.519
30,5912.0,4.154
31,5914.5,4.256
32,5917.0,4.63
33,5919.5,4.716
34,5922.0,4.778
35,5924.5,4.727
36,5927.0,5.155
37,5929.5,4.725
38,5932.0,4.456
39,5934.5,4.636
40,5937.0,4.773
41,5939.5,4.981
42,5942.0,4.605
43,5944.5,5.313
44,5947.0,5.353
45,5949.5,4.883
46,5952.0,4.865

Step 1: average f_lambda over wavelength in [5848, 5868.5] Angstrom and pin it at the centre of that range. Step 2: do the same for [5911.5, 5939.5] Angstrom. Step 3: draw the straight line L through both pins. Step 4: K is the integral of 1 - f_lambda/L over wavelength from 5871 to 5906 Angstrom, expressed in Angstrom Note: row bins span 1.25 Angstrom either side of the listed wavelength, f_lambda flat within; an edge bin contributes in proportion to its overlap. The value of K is 9.1 Angstrom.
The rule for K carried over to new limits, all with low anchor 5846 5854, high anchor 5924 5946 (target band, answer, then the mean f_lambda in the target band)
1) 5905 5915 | 0.8 Angstrom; 4.45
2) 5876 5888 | 2.4 Angstrom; 3.91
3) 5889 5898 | 5.6 Angstrom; 1.86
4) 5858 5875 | 0.2 Angstrom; 4.85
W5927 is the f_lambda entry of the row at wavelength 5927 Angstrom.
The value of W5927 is 5.155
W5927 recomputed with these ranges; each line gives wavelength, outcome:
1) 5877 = 4.235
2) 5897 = 1.912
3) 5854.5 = 5.311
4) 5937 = 4.773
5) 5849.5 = 5.065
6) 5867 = 4.841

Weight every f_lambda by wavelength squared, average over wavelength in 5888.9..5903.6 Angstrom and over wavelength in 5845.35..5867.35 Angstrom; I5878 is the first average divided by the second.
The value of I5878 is 0.53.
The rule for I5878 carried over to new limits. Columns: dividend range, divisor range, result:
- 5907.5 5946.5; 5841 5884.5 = 1.02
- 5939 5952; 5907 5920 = 1.13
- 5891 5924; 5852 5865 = 0.84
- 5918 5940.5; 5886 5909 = 1.59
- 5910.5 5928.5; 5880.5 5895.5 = 1.70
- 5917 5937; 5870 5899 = 1.42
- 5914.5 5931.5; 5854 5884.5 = 1.04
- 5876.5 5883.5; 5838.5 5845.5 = 0.87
